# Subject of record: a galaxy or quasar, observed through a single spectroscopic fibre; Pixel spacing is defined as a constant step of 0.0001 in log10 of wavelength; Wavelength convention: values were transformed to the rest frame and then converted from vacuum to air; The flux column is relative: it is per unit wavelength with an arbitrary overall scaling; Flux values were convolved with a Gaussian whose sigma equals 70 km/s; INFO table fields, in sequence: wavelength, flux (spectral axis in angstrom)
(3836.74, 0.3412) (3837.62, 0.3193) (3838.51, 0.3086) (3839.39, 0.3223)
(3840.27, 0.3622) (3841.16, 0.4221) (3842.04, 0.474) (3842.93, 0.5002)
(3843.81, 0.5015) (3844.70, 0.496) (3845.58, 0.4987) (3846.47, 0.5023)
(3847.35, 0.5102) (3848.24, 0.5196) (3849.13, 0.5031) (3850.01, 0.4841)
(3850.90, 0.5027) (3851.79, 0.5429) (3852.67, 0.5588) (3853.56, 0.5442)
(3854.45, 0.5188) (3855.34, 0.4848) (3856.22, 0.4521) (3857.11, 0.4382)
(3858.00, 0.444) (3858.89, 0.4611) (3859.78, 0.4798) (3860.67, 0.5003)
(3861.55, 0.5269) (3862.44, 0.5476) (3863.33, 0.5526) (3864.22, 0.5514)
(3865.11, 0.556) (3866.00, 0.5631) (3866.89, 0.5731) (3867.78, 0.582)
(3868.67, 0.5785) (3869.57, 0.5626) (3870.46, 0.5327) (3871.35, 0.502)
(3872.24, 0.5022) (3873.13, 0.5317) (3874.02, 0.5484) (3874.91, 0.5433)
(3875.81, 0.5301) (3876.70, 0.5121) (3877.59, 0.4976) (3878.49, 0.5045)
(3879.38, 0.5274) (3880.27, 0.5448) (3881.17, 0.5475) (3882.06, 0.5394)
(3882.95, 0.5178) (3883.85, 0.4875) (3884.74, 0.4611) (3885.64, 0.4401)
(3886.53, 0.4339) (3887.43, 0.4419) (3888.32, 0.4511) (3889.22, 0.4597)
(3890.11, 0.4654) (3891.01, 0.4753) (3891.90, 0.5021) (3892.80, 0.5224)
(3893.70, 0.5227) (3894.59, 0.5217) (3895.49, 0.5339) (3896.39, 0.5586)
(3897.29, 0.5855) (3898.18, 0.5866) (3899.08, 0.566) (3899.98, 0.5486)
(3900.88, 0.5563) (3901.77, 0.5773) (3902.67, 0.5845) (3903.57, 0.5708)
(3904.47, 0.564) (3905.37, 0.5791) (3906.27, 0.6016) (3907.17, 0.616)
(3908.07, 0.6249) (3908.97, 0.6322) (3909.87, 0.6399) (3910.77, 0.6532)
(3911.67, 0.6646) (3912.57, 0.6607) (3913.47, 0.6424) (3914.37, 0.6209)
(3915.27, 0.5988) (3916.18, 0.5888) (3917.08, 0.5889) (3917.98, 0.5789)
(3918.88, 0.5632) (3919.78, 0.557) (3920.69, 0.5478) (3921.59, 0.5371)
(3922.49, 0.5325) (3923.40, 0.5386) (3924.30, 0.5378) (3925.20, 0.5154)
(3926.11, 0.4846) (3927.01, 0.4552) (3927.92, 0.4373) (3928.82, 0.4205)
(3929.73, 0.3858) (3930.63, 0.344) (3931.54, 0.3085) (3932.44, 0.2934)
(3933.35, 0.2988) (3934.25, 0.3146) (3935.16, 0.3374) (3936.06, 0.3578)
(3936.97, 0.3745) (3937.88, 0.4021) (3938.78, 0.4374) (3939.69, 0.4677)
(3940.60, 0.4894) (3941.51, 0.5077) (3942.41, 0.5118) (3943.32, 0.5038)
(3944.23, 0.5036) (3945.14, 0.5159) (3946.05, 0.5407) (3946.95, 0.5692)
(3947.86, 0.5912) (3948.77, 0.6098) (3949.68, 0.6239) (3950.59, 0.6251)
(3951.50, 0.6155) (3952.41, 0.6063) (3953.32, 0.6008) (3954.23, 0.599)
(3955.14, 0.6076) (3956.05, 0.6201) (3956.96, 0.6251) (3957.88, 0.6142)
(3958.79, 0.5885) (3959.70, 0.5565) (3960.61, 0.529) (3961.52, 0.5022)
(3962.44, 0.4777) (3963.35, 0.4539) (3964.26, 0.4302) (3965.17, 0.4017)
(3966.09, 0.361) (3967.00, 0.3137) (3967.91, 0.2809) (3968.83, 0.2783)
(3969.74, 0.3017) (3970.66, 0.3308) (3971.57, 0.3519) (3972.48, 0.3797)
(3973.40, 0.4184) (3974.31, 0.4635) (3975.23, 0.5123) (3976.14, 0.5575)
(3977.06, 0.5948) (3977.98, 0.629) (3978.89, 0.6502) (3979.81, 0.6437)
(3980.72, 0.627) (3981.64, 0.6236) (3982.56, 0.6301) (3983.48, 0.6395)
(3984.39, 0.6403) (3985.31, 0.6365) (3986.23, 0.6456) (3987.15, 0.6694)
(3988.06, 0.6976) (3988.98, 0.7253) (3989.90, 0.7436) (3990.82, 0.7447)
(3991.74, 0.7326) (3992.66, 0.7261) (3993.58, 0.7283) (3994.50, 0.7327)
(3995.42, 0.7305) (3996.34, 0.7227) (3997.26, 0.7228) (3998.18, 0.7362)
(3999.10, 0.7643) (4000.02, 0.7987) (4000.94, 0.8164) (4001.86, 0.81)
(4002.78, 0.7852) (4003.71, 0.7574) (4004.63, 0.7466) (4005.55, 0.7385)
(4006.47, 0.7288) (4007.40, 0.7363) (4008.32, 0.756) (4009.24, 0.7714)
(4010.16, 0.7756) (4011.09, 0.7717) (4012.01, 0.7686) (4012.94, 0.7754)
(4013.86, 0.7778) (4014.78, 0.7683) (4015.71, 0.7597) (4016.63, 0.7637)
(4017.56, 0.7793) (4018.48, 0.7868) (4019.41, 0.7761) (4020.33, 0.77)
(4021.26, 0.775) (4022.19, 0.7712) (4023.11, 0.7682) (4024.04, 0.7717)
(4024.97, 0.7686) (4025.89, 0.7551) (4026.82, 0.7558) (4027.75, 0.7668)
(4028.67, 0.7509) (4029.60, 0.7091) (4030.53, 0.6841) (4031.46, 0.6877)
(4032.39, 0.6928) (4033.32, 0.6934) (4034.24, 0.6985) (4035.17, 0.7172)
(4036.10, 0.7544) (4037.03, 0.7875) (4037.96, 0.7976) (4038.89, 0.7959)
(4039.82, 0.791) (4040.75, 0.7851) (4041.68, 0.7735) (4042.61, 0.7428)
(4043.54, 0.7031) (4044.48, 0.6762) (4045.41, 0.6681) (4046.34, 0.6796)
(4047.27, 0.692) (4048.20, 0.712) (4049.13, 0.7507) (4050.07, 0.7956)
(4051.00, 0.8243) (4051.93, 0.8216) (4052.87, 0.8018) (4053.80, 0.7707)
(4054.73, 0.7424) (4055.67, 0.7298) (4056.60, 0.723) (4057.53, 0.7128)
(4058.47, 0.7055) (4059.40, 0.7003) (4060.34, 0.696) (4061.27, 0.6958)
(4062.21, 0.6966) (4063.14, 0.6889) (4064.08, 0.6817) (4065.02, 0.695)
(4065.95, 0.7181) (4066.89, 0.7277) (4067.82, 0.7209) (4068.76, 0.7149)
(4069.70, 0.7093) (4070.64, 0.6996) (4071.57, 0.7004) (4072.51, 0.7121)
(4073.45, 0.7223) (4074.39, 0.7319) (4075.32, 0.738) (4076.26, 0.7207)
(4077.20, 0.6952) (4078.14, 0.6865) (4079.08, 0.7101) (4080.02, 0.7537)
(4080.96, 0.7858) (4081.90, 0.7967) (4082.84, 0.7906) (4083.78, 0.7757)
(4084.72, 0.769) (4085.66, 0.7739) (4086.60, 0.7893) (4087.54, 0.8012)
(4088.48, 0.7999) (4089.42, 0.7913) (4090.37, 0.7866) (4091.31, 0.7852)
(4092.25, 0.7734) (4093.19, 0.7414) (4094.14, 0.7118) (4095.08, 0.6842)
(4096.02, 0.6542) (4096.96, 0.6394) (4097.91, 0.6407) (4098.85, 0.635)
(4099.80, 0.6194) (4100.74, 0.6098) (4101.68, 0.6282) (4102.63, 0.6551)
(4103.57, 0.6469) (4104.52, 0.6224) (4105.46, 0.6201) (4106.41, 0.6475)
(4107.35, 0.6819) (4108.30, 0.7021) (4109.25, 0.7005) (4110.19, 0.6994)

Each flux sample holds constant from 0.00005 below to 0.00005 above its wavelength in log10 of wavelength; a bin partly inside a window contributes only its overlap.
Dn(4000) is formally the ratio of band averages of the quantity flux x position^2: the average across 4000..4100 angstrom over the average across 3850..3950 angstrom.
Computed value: 1.54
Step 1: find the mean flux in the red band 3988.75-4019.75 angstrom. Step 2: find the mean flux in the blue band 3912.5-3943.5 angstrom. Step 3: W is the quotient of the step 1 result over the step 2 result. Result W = 1.6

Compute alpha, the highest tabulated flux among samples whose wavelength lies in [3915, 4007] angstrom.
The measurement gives 0.8164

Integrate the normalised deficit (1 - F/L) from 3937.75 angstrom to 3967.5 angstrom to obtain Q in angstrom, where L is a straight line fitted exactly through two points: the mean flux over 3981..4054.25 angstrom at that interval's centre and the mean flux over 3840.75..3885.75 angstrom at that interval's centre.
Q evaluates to 5.4 angstrom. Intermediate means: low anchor 0.514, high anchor 0.742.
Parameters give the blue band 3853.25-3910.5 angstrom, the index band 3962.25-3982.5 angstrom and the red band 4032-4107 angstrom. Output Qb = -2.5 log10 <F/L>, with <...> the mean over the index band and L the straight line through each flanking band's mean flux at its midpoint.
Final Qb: 0.33 mag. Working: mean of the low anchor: 0.53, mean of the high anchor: 0.723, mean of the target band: 0.462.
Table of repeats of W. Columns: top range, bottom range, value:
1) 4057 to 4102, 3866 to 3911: 1.34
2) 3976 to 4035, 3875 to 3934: 1.38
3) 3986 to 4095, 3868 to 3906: 1.42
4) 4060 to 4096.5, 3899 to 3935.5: 1.39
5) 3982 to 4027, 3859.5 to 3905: 1.41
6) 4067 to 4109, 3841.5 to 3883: 1.37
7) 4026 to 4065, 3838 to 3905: 1.44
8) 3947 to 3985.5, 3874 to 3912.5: 0.97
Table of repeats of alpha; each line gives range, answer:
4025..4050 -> 0.7976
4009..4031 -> 0.7868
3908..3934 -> 0.6646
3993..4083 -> 0.8243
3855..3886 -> 0.582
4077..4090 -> 0.8012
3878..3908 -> 0.616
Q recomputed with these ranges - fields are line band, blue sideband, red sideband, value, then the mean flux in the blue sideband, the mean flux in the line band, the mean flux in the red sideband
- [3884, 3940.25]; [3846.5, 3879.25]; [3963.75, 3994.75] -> 2.5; 0.521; 0.51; 0.553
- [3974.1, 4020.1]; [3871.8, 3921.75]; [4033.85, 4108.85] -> -4.6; 0.55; 0.714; 0.723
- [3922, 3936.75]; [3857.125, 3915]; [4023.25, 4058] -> 4.6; 0.542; 0.41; 0.743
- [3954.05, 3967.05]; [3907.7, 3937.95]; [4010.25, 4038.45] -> 1.7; 0.502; 0.516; 0.754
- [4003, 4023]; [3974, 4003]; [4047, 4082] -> -1.9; 0.684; 0.765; 0.728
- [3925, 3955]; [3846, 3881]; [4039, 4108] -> 6.0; 0.521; 0.475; 0.72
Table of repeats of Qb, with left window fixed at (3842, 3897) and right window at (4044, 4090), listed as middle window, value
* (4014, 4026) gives -0.13 mag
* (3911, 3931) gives 0.06 mag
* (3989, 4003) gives -0.15 mag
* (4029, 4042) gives -0.06 mag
